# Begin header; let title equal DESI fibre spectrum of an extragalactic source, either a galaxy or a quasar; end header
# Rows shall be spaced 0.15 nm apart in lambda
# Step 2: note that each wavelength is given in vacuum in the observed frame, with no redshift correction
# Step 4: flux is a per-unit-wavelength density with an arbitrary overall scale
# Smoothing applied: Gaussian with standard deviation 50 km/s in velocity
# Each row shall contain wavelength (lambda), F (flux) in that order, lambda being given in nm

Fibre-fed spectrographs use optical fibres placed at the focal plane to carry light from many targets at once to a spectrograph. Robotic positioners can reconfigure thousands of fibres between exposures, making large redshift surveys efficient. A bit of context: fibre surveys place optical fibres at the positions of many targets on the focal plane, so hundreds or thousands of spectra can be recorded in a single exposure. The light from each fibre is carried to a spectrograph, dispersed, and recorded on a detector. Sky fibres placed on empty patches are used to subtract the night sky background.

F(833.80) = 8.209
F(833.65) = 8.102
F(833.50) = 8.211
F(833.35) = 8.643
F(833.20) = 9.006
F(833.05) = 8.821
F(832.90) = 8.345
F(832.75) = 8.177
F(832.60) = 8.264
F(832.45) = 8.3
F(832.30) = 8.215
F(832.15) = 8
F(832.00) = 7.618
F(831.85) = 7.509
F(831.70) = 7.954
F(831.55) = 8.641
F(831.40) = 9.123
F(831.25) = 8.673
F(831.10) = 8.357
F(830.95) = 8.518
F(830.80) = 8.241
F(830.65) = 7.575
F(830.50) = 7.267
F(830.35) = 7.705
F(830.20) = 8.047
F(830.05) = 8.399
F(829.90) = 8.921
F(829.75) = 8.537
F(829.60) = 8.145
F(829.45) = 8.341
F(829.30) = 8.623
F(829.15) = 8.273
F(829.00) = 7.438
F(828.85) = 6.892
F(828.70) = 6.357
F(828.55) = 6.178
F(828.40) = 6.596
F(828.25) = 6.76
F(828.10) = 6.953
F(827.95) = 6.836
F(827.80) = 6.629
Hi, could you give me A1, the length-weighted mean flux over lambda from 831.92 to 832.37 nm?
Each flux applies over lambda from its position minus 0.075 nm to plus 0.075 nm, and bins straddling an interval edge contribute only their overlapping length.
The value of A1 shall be 7.94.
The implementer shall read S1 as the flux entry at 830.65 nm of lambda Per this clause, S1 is 7.575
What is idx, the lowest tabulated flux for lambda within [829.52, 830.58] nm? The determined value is 7.267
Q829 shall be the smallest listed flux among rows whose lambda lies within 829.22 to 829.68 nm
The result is 8.145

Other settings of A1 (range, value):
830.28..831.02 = 7.86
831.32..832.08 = 8.17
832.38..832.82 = 8.25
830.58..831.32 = 8.27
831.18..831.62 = 8.82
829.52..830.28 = 8.4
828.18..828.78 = 6.47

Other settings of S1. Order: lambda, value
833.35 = 8.643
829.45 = 8.341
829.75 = 8.537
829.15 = 8.273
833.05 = 8.821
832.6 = 8.264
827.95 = 6.836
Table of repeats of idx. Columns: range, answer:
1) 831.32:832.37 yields 7.509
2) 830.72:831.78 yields 7.954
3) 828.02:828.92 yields 6.178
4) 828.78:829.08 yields 6.892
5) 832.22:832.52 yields 8.215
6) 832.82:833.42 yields 8.345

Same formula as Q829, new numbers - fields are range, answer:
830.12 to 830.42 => 7.705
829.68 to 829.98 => 8.537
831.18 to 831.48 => 8.673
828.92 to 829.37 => 7.438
